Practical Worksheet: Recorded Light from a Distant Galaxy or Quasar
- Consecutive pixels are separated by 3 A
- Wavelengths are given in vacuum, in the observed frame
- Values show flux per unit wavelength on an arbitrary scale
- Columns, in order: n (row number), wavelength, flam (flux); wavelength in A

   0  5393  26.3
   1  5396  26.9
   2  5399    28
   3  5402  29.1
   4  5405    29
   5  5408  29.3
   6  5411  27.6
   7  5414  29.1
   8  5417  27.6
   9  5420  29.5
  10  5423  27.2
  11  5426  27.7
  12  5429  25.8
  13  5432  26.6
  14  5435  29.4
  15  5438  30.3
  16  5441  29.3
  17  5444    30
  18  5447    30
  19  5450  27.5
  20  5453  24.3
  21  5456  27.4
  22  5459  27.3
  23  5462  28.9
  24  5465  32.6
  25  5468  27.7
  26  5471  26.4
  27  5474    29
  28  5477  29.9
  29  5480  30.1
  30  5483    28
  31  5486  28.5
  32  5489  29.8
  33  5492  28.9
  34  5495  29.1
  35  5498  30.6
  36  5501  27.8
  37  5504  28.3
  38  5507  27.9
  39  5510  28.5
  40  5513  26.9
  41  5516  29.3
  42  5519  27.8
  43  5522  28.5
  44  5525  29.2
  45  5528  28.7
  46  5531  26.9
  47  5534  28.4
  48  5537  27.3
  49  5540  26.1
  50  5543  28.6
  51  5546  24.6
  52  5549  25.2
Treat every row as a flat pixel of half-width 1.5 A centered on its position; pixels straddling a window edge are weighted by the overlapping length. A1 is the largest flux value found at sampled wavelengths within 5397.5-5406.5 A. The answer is 29.1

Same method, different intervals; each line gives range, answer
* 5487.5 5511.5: 30.6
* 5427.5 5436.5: 29.4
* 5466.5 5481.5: 30.1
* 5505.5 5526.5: 29.3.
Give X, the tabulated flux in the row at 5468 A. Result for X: 27.7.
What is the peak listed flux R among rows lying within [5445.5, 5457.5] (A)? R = 30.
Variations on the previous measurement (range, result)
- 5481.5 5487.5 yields 28.5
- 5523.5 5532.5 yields 29.2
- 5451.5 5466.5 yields 32.6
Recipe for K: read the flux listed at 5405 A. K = 29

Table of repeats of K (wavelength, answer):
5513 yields 26.9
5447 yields 30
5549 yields 25.2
